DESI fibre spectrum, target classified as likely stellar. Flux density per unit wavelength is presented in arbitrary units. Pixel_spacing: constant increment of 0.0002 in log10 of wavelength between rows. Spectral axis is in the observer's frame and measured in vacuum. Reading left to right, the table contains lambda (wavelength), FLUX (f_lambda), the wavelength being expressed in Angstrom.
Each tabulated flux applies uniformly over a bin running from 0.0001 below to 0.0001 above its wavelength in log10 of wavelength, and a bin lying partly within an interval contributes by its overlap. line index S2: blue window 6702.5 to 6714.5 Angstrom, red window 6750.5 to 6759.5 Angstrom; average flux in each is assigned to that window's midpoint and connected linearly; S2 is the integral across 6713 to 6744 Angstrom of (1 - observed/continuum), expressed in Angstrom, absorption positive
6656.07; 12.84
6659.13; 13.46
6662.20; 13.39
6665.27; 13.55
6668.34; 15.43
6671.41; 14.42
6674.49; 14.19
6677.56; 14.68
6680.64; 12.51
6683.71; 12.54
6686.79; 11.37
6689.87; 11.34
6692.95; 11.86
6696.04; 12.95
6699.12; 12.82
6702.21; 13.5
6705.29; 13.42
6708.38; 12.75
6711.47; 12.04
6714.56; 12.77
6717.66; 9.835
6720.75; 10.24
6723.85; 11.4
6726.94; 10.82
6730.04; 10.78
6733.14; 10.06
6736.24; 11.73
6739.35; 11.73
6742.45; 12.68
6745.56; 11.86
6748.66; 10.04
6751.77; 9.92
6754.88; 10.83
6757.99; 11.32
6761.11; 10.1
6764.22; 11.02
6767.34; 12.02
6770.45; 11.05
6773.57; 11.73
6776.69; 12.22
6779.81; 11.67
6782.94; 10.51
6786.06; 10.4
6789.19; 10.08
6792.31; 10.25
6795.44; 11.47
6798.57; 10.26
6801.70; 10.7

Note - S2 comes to 1.8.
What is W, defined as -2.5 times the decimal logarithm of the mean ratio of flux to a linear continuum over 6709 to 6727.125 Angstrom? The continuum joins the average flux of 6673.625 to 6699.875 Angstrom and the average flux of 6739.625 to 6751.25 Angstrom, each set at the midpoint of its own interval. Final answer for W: 0.07 mag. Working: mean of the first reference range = 12.7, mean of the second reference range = 11.4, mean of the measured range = 11.3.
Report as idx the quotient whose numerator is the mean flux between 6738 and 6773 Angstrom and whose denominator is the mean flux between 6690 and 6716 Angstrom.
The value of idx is 0.88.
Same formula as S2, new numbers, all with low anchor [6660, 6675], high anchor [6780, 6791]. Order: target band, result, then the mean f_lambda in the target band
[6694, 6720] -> 1.0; 12.4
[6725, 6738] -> 1.4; 10.9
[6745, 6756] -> 1.0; 10.6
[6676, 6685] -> 0.3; 13.3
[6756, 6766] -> 0.4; 10.8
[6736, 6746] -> -0.1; 12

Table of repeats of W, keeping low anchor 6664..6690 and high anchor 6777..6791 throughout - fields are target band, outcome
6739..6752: 0.04 mag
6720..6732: 0.13 mag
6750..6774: 0.04 mag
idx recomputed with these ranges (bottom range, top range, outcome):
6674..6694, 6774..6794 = 0.87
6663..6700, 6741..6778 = 0.85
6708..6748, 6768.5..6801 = 0.97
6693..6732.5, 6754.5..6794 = 0.93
